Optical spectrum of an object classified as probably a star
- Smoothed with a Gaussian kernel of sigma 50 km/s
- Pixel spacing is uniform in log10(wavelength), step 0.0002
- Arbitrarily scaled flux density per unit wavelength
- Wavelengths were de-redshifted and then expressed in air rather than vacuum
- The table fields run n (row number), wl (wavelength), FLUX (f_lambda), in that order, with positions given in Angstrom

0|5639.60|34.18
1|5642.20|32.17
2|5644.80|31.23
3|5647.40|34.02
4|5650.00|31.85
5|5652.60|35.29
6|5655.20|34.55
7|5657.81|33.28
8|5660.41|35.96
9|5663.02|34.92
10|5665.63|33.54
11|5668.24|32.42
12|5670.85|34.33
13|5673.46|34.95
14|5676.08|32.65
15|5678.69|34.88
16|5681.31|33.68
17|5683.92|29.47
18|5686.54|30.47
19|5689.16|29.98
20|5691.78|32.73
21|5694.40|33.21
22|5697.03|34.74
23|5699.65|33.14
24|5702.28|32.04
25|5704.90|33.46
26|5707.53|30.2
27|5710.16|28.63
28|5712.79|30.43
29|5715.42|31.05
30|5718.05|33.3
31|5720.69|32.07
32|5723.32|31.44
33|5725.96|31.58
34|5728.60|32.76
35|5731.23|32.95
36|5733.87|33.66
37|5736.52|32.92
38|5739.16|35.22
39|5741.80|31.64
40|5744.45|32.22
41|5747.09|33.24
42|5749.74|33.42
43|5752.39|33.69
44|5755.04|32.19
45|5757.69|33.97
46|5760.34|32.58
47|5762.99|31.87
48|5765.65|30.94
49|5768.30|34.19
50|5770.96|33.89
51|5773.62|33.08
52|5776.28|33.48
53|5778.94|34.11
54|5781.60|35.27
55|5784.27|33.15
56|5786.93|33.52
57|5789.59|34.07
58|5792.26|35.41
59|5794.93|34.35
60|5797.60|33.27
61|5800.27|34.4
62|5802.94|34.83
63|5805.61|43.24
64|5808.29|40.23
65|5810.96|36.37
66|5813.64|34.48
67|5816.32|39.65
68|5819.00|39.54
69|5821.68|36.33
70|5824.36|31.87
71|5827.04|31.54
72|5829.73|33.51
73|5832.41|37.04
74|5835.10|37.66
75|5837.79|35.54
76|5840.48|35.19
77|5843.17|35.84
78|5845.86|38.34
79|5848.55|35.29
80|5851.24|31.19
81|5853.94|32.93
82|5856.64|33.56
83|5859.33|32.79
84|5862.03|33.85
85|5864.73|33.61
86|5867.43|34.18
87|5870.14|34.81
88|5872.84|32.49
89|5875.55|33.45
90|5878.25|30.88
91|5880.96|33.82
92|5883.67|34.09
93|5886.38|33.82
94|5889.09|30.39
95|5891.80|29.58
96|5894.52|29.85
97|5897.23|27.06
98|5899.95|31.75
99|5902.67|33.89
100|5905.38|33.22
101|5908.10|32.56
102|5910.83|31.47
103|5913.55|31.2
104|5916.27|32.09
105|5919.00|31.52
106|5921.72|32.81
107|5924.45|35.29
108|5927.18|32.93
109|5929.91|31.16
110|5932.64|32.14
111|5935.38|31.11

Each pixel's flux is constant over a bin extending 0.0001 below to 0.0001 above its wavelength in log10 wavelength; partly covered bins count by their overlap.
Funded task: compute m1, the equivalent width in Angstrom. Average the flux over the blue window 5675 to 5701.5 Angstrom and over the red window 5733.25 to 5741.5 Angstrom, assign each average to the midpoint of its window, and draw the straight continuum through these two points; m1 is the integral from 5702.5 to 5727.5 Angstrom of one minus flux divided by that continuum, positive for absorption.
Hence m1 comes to 1.3 Angstrom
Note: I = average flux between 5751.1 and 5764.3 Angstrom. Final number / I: 32.9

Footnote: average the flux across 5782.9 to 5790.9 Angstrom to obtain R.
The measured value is 33.6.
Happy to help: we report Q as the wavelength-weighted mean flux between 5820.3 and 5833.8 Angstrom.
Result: 34.1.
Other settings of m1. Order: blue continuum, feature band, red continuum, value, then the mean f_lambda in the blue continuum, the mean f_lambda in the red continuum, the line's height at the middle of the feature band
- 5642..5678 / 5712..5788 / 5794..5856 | 4.2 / 33.7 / 35.7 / 34.8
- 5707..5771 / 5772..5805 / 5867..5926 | -2.0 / 32.4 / 32.3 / 32.4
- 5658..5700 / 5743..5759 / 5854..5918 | -0.1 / 33.2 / 32.4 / 32.9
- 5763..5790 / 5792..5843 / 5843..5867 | -3.4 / 33.5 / 34.1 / 33.8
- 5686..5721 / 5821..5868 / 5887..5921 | -4.4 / 31.8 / 31.3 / 31.5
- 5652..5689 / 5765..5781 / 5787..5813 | 0.9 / 33.5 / 36.1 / 35.5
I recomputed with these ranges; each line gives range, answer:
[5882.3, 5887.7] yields 33.9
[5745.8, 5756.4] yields 33.1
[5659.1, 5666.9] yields 34.8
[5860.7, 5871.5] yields 34.1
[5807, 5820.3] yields 38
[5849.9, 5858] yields 32.6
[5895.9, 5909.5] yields 31.7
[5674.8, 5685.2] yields 32.7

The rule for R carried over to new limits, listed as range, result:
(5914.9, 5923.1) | 32.2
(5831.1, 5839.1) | 36.7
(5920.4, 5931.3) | 33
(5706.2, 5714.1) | 29.7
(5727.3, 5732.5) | 32.9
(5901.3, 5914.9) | 32.5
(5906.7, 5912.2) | 32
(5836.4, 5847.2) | 36.2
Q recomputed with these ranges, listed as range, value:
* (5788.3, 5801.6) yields 34.3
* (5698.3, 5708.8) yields 32.2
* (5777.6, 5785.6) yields 34.2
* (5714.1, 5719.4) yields 32.2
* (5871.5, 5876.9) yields 33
